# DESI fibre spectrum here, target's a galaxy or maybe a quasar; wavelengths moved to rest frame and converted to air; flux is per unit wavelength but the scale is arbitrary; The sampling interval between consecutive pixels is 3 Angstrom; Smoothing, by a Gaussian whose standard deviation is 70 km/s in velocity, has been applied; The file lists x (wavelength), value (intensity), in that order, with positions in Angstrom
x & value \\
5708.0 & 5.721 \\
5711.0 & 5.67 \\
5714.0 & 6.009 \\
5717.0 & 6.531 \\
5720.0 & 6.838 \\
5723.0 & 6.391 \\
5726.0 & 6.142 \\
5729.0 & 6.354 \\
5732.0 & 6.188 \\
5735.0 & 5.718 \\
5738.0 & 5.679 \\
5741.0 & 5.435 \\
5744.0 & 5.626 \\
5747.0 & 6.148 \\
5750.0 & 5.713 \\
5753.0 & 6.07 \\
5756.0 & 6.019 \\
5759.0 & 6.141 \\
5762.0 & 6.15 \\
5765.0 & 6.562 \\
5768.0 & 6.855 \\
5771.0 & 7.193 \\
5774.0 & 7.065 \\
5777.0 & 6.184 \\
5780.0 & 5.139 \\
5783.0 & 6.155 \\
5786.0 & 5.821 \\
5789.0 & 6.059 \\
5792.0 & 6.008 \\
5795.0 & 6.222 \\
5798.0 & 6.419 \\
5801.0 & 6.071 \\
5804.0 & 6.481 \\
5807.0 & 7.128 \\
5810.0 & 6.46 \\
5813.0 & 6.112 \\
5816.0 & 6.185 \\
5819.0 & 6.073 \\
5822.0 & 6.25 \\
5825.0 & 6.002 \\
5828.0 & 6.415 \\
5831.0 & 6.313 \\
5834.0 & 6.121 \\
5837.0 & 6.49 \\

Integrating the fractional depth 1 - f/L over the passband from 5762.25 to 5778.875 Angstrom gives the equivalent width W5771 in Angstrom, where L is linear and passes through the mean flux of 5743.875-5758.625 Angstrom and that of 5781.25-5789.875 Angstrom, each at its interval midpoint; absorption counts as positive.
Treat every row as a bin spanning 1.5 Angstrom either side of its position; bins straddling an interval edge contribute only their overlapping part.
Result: -2.0 Angstrom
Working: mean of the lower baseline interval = 5.96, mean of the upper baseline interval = 5.98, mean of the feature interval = 6.69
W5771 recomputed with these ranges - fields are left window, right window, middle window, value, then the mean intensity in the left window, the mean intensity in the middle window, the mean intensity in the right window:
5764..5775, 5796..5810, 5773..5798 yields 2.4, 6.93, 6.08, 6.51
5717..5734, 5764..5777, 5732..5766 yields 3.5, 6.38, 5.93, 6.85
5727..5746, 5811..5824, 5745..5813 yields -2.9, 5.85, 6.27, 6.16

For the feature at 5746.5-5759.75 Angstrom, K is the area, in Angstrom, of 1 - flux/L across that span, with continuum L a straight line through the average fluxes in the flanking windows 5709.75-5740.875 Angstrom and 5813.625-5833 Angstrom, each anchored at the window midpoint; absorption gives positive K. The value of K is 0.31 Angstrom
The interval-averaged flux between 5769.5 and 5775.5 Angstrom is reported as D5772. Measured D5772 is 7.13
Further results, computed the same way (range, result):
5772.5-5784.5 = 6.14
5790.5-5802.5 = 6.18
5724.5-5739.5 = 6.02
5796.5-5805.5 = 6.32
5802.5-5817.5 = 6.47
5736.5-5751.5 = 5.72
